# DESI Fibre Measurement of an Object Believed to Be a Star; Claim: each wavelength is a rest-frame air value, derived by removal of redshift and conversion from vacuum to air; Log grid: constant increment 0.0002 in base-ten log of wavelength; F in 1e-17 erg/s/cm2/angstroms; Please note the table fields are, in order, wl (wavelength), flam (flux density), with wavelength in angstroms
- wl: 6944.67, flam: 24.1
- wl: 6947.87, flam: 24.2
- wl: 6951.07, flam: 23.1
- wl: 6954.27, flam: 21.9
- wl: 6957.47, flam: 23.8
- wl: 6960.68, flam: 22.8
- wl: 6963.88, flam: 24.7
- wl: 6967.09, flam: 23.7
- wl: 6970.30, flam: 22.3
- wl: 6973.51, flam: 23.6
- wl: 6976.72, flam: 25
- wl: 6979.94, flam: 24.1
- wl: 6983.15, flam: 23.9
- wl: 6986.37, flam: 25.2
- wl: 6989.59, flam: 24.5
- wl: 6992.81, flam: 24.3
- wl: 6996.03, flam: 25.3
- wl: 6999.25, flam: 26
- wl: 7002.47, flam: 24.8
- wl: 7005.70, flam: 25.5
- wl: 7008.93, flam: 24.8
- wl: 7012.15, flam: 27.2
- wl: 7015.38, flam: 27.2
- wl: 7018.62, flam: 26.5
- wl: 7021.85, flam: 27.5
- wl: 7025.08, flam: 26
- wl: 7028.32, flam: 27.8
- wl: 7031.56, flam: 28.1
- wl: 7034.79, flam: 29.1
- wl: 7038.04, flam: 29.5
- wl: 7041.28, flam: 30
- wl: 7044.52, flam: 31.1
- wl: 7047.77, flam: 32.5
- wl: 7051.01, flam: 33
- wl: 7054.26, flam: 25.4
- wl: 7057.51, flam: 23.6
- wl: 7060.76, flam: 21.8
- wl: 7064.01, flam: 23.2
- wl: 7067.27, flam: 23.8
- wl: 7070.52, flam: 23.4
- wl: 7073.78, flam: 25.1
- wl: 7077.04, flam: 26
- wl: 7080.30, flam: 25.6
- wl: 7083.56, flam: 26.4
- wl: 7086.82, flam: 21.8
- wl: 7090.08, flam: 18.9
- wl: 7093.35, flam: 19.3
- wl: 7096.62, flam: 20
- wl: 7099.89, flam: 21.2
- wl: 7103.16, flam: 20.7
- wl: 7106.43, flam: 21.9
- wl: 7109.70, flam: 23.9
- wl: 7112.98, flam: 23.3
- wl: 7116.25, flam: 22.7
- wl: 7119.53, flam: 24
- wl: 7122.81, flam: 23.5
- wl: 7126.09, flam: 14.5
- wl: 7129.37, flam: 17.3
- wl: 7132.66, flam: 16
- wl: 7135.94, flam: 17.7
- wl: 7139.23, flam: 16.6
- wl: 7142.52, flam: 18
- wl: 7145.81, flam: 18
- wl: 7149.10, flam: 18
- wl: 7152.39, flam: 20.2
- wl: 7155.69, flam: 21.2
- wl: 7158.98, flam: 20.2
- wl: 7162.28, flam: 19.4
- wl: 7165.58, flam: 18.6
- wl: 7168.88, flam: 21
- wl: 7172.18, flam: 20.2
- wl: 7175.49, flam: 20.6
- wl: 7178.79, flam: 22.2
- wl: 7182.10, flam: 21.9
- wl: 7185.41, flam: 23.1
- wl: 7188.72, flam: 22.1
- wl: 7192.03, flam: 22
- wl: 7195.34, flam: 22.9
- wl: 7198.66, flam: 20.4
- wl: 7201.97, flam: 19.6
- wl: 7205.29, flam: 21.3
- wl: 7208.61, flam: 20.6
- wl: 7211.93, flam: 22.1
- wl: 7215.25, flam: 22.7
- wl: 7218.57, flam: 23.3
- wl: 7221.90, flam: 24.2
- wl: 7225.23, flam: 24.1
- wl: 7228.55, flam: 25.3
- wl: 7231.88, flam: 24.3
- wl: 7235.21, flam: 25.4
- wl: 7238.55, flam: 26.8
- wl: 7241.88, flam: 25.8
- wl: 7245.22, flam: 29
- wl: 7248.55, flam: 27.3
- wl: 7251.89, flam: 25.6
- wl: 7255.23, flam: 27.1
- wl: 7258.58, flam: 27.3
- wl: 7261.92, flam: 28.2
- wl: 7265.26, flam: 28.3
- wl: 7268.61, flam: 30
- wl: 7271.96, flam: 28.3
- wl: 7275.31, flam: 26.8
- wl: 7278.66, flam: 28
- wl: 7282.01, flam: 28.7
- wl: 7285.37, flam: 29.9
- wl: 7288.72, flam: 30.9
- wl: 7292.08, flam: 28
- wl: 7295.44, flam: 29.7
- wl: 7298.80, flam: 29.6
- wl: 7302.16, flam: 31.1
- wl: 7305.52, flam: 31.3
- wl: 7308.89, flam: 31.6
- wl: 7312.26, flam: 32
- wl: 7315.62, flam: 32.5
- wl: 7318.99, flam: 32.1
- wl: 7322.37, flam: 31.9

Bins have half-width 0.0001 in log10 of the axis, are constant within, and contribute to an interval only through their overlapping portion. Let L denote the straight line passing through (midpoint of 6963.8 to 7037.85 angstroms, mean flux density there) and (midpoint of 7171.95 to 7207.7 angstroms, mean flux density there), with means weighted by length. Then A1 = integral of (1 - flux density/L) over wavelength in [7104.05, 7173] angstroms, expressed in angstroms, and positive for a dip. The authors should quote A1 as 8.58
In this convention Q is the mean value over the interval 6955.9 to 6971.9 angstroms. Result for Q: 23.5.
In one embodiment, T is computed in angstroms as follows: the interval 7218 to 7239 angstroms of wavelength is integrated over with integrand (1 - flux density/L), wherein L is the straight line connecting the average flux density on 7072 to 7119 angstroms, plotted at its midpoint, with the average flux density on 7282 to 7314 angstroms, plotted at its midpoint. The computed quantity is 2.3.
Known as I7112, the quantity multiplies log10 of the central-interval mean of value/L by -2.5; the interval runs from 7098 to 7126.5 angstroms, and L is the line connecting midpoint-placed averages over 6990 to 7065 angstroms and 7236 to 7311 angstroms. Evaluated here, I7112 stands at 0.24 mag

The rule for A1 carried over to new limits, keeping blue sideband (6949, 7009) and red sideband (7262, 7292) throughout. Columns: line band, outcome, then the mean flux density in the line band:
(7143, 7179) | 9.6 angstroms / 19.8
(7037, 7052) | -3.6 angstroms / 31.2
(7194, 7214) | 4.7 angstroms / 21.2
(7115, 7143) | 8.0 angstroms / 18.9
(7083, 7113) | 5.2 angstroms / 21.5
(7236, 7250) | 0.6 angstroms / 27.1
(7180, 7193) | 2.4 angstroms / 22.3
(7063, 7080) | 0.8 angstroms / 24.4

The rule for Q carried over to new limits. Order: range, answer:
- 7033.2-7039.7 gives 29.3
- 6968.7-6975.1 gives 23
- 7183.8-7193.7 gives 22.4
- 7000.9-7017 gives 25.9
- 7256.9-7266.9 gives 27.9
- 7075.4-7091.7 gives 23.8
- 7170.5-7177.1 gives 20.4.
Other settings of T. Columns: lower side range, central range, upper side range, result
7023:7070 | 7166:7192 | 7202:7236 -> 2.8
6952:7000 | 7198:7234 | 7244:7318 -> 7.0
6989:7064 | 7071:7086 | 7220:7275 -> 0.9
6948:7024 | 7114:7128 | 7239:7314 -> 2.8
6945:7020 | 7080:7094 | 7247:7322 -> 2.1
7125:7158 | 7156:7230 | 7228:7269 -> 1.5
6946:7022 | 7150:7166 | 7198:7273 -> 3.2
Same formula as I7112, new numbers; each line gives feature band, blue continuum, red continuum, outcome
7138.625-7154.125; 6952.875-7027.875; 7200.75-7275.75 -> 0.35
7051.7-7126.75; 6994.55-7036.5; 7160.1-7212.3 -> 0.06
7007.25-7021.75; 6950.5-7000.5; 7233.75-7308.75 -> -0.08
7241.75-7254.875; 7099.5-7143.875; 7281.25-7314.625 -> 0.02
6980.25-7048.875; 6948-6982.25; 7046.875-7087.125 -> -0.10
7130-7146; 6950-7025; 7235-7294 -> 0.47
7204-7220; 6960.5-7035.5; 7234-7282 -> 0.23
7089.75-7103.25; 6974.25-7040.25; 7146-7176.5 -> 0.12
